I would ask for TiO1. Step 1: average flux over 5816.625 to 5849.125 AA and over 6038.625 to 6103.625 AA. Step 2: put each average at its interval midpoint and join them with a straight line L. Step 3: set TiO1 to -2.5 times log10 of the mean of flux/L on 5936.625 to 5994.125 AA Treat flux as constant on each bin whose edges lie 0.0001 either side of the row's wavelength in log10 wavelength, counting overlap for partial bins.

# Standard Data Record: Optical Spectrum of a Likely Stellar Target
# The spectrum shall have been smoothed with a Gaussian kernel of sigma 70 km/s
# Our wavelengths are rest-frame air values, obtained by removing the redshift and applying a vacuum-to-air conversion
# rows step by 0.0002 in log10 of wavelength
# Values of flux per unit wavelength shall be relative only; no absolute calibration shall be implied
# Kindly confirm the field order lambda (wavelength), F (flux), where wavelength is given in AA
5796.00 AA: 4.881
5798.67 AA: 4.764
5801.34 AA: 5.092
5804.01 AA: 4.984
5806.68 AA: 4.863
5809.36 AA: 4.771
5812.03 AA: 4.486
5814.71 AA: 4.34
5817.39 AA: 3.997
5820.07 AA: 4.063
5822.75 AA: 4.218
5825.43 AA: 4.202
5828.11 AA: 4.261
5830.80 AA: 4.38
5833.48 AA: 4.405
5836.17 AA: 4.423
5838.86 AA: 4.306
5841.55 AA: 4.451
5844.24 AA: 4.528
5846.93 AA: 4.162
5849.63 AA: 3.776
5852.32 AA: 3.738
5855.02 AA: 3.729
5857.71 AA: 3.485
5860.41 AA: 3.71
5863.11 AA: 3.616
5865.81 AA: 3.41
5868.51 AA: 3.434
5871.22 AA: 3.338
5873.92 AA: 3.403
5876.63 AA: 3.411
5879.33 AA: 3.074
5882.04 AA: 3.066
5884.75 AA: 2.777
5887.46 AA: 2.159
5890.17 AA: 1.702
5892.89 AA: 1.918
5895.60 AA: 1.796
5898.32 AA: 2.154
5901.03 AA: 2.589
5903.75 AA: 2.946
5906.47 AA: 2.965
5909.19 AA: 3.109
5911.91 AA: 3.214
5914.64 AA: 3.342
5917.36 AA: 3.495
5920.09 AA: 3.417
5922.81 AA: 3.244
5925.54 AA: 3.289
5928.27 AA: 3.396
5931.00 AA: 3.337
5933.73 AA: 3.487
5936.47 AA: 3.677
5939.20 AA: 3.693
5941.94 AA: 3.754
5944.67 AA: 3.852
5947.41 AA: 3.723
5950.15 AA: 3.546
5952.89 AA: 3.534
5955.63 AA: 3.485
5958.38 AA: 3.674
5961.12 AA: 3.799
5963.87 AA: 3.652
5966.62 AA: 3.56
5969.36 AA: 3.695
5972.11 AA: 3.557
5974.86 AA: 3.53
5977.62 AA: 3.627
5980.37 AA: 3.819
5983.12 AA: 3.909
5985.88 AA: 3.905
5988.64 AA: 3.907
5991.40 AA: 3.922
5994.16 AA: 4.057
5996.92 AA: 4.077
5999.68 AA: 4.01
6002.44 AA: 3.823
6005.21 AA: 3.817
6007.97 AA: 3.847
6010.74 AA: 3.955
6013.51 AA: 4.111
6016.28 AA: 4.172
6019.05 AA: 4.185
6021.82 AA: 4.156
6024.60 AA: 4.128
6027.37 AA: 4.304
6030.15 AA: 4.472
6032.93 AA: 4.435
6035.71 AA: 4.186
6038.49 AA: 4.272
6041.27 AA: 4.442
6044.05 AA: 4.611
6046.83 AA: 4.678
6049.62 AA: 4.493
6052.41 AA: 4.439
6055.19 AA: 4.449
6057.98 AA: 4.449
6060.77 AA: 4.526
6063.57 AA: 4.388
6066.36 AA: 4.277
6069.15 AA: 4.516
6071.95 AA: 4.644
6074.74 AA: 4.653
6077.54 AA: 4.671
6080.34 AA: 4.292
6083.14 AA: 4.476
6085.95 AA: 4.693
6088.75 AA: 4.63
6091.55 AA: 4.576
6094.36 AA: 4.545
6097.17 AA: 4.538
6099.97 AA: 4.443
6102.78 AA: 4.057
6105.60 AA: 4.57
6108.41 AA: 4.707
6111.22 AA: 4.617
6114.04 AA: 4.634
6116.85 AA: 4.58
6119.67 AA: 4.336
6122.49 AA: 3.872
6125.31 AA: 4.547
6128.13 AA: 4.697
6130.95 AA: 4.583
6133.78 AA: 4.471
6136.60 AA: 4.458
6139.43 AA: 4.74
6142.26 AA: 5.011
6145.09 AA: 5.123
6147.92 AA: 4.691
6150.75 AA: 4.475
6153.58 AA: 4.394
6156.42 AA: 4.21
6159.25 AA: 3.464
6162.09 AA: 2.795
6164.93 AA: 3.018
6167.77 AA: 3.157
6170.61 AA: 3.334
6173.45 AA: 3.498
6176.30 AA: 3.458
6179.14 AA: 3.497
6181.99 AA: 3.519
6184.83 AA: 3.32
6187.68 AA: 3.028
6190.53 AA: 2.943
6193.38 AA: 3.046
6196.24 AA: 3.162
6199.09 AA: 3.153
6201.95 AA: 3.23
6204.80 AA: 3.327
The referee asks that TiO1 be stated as 0.18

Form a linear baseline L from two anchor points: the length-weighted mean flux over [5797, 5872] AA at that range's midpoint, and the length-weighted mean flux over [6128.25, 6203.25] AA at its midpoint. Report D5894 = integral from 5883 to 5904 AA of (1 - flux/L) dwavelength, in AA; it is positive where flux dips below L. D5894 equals 9.6 AA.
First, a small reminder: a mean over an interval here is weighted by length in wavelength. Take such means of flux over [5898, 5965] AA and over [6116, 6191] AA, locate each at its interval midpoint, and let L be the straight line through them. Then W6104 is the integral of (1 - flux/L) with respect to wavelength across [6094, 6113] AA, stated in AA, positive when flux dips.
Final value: -3.2 AA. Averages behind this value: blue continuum 3.39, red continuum 3.98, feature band 4.5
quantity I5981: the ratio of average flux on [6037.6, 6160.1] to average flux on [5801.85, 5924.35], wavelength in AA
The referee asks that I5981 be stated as 1.3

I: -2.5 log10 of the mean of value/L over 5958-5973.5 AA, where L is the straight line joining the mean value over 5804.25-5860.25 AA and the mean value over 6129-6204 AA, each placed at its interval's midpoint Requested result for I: 0.11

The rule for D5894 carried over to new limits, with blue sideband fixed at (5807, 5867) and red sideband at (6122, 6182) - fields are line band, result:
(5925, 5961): 4.53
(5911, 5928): 3.18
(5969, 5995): 1.93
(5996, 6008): 0.51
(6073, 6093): -2.44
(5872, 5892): 6.43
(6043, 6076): -3.48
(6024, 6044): -1.29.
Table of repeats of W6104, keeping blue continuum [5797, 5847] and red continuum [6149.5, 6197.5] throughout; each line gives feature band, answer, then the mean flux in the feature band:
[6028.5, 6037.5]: -1.2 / 4.36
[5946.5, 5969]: 2.5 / 3.62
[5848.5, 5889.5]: 9.7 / 3.31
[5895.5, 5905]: 4.0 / 2.44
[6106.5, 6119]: -3.5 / 4.62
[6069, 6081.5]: -2.8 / 4.56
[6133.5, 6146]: -4.4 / 4.77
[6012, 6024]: -0.8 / 4.15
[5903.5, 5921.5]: 4.2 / 3.23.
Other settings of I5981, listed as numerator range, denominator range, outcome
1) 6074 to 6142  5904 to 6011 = 1.25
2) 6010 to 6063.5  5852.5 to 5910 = 1.47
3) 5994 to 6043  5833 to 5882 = 1.10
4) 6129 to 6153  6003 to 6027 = 1.16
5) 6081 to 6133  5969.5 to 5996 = 1.18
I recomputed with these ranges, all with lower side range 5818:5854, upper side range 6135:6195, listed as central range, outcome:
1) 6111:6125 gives -0.150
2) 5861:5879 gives 0.213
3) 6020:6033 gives -0.085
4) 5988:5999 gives 0.001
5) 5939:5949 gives 0.086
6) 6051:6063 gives -0.141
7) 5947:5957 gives 0.143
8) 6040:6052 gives -0.158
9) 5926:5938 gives 0.179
